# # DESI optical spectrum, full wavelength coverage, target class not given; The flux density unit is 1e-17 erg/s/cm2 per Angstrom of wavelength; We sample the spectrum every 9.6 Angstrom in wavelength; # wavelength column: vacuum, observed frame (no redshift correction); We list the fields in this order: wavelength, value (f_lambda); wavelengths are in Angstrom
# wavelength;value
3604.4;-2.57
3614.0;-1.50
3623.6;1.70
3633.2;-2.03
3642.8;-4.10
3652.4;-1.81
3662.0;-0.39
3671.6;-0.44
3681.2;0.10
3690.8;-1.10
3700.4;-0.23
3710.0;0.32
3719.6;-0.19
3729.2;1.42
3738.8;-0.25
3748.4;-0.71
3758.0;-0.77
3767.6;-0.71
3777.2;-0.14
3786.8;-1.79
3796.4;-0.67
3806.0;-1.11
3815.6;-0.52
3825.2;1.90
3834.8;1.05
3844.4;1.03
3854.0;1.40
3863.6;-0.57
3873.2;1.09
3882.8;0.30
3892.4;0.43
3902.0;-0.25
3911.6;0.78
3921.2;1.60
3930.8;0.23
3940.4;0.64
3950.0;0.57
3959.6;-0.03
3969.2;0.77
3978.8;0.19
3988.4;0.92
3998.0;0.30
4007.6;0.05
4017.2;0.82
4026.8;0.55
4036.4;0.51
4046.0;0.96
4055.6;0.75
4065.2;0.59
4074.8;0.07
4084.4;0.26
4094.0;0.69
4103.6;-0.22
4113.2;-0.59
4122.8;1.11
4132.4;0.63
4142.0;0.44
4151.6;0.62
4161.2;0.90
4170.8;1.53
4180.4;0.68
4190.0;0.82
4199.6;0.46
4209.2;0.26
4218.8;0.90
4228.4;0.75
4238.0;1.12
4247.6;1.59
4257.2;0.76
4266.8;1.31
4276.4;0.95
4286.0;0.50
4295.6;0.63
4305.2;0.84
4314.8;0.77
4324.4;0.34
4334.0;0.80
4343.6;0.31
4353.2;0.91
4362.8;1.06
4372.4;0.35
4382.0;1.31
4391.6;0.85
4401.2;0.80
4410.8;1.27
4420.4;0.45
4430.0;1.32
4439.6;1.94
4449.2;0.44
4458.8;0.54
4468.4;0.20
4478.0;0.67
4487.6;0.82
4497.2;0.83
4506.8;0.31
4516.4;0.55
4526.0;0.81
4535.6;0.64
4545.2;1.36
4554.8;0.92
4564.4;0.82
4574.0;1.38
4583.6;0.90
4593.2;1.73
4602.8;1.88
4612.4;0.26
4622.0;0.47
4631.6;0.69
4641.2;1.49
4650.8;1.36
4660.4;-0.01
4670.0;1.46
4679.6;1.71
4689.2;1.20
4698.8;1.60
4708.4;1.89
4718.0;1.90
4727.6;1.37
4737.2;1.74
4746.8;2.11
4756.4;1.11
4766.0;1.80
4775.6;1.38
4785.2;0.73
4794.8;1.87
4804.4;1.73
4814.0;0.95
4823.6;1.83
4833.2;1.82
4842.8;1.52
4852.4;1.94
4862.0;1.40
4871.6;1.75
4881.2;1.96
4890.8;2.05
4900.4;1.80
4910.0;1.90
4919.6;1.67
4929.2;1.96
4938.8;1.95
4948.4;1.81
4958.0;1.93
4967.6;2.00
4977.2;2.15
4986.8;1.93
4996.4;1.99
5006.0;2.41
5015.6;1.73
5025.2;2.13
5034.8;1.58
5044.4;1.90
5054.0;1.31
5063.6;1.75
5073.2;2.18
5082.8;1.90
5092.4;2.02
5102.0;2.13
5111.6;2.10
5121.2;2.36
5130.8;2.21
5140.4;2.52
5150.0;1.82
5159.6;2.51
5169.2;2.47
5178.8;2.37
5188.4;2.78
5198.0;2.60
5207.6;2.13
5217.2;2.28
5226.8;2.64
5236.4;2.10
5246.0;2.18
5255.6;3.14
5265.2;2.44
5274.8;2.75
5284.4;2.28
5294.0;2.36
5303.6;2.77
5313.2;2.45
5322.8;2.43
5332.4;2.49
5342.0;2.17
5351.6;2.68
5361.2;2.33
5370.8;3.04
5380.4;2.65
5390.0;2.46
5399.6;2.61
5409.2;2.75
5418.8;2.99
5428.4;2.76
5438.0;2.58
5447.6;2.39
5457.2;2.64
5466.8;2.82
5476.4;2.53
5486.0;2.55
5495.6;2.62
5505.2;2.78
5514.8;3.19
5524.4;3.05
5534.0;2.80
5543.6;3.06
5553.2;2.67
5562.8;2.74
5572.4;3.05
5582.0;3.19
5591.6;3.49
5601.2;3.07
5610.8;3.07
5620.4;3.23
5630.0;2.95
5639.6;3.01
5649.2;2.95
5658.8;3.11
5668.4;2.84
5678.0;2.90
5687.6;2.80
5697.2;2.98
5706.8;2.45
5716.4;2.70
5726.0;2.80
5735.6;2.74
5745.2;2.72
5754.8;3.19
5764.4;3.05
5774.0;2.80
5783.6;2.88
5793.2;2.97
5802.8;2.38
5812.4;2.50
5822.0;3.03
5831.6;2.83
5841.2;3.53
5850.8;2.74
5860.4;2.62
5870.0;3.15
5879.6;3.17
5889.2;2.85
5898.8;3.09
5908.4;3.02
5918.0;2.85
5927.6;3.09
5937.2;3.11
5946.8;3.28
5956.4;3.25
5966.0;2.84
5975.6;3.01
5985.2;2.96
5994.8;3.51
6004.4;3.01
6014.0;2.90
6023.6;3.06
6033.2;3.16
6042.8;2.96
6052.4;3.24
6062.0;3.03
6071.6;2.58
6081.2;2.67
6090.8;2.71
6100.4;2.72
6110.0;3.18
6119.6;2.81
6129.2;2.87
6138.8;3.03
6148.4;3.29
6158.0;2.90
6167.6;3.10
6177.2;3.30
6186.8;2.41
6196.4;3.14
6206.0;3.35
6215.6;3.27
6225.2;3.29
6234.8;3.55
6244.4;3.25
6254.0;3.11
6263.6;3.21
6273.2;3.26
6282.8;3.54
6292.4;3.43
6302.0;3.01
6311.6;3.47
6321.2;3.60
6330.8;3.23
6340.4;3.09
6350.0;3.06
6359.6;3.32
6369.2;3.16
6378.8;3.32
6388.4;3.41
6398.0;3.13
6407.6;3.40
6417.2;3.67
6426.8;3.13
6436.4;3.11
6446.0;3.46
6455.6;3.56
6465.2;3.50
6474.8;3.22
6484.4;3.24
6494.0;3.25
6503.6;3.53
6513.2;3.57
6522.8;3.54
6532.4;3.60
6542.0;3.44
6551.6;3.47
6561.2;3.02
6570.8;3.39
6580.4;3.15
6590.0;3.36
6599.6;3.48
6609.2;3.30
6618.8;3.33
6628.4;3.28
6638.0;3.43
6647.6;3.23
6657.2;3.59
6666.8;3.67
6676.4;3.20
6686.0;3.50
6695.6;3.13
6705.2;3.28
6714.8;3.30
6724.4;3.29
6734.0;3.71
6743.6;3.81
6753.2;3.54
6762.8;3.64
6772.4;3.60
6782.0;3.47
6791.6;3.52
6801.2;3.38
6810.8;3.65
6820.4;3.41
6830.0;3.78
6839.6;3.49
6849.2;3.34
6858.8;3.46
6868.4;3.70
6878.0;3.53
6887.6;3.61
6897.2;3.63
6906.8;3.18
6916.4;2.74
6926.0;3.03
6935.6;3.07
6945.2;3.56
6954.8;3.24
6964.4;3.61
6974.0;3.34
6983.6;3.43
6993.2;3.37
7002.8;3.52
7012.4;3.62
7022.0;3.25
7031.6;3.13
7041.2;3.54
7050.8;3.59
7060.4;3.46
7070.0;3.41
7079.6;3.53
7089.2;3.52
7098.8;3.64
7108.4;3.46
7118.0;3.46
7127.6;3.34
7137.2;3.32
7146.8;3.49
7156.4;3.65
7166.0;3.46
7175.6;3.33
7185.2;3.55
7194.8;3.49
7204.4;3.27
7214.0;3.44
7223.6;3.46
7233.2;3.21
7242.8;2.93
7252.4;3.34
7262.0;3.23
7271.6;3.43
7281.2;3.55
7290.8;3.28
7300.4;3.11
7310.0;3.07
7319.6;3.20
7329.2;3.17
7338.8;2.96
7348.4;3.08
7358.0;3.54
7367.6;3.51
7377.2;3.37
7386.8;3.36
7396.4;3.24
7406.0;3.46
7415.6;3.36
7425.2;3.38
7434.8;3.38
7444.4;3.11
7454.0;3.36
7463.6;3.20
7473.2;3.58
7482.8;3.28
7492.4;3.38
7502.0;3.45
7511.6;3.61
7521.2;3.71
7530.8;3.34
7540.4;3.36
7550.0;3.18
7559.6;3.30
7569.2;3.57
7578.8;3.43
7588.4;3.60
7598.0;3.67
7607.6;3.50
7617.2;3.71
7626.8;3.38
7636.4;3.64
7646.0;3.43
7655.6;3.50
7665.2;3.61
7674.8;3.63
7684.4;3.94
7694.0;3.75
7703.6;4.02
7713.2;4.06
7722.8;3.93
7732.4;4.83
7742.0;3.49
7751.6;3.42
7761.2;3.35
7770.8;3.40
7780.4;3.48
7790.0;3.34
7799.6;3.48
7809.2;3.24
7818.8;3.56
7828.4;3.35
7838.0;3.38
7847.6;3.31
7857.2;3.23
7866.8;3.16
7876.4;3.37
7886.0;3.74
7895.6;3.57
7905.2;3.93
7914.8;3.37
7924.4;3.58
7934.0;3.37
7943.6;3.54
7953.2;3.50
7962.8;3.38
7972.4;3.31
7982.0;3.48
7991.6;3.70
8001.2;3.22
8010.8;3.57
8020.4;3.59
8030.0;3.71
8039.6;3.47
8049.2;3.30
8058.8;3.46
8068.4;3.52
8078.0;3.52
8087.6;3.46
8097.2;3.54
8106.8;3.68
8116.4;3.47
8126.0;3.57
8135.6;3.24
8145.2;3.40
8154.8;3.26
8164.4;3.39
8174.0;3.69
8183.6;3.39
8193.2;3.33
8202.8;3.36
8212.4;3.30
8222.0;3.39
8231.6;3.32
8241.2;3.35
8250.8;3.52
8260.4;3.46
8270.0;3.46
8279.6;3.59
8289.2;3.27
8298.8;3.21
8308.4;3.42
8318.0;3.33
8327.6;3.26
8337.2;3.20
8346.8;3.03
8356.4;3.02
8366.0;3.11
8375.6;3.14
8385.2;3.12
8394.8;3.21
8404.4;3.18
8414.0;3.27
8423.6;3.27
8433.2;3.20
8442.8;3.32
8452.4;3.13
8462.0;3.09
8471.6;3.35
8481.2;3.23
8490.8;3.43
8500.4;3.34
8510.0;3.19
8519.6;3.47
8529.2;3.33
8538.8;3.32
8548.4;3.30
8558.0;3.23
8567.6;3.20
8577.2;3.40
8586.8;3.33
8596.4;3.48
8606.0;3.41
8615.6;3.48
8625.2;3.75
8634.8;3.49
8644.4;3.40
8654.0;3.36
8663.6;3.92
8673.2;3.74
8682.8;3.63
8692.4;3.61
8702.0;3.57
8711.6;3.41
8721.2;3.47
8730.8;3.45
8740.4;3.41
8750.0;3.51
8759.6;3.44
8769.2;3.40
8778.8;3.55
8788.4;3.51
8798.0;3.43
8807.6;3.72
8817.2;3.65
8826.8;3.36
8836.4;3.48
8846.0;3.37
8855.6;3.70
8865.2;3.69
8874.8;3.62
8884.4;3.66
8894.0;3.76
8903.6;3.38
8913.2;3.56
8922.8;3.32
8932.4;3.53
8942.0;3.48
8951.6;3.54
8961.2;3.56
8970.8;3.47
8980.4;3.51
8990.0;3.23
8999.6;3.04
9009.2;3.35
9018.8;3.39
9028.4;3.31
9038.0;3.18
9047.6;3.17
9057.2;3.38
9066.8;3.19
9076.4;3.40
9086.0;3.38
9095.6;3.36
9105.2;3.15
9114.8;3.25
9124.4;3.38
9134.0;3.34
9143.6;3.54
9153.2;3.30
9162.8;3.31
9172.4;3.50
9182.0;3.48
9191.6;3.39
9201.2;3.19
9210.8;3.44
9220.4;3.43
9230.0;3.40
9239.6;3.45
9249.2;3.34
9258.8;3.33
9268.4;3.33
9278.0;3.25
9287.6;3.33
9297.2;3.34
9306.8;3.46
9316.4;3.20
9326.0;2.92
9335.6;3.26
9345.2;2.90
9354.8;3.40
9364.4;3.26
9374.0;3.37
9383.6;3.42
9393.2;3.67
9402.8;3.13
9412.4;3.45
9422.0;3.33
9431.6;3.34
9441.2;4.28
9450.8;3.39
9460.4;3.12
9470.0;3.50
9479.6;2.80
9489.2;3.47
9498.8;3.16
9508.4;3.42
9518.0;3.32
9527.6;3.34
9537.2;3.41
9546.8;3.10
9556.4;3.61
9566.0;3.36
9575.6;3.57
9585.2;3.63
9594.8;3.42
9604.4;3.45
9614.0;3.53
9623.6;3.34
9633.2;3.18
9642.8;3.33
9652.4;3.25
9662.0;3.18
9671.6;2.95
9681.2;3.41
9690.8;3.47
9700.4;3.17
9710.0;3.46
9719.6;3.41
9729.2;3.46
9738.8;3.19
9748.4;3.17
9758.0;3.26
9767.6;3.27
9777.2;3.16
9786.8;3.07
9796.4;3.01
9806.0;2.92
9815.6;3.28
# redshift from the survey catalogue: 0.174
